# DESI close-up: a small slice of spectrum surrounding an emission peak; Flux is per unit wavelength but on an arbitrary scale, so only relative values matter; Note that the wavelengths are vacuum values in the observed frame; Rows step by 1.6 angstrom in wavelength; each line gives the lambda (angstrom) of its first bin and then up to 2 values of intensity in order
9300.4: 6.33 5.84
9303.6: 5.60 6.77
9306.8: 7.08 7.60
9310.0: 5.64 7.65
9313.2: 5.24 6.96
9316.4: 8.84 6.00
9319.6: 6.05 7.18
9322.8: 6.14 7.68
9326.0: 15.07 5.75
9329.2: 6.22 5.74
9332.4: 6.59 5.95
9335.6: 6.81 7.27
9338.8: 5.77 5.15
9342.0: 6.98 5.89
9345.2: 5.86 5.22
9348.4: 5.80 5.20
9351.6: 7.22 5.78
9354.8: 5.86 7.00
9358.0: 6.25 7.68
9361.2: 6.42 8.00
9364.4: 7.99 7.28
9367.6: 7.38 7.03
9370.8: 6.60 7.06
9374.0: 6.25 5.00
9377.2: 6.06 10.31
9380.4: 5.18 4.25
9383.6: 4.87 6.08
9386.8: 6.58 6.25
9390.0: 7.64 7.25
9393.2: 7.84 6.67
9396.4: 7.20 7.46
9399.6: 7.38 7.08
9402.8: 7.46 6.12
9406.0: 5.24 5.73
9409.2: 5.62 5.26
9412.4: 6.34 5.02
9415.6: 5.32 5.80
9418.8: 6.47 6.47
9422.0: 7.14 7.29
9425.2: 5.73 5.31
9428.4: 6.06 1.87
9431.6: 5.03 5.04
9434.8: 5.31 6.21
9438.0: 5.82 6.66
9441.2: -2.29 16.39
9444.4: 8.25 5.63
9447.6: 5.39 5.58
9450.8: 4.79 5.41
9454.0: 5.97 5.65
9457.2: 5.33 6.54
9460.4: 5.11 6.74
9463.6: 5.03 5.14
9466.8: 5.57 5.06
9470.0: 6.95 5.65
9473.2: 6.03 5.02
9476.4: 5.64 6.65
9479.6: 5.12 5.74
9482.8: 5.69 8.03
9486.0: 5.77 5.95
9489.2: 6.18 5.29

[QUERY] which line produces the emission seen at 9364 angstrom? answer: H-alpha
